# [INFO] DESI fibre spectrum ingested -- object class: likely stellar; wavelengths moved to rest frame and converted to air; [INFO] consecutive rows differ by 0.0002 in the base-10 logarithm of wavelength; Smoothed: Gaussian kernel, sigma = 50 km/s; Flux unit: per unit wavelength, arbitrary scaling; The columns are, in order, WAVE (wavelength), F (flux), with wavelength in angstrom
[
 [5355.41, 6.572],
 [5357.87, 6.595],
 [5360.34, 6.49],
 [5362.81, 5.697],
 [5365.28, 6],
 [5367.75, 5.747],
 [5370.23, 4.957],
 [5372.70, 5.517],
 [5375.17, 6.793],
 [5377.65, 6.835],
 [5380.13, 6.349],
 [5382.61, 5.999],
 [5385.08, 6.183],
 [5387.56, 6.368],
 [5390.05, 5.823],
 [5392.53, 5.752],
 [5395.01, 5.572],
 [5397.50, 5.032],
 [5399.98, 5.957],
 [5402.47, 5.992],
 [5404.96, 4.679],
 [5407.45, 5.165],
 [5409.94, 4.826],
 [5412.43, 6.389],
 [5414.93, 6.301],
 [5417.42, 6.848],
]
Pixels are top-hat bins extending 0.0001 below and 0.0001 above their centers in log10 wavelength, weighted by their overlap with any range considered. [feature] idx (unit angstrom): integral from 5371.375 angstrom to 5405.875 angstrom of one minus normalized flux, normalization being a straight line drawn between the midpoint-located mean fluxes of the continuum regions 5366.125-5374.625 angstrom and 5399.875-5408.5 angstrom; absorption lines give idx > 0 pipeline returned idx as -2.9 angstrom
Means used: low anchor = 5.55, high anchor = 5.38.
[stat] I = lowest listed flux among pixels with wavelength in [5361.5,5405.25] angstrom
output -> 4.679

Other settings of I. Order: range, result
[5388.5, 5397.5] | 5.032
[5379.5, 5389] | 5.999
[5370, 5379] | 4.957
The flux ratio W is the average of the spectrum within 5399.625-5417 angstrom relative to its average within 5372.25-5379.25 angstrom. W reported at 0.9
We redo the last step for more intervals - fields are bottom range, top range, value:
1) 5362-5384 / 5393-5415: 0.92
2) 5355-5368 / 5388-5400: 0.91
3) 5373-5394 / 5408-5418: 0.96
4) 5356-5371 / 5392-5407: 0.92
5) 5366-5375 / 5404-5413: 0.93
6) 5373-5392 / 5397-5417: 0.90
